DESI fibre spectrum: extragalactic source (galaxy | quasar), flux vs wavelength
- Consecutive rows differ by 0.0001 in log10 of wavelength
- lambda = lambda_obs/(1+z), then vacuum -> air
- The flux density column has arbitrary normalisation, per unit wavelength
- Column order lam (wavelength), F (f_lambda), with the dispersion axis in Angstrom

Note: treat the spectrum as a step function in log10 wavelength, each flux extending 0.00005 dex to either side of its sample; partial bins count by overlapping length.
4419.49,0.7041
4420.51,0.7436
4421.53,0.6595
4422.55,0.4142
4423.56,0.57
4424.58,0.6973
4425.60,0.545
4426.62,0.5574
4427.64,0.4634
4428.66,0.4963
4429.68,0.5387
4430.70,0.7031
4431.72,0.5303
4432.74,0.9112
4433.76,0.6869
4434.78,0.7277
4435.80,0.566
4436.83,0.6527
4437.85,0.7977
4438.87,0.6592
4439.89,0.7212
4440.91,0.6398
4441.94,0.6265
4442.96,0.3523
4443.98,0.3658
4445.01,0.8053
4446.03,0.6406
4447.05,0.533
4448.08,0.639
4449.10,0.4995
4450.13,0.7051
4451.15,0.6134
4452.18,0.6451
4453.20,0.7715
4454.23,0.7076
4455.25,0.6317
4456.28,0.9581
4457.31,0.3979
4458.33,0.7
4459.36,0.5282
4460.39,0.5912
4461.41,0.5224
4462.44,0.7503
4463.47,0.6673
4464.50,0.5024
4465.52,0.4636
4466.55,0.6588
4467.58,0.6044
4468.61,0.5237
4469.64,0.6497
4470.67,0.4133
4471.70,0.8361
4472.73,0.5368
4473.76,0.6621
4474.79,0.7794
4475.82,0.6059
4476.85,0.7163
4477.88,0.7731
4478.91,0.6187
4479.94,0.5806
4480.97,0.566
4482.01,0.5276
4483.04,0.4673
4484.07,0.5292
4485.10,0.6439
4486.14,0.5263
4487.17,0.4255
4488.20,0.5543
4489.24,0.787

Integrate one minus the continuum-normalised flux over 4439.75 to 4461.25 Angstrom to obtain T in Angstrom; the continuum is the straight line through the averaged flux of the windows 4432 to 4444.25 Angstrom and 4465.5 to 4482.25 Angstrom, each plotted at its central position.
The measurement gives 0.6 Angstrom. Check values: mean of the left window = 0.646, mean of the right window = 0.624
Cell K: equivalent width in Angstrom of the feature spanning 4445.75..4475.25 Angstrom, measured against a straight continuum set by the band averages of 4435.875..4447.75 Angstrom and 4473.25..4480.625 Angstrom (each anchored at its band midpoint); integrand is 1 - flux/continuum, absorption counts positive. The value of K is 1.0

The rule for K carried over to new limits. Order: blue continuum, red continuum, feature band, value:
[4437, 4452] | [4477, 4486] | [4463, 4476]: -0.20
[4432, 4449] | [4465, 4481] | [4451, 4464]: -0.42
